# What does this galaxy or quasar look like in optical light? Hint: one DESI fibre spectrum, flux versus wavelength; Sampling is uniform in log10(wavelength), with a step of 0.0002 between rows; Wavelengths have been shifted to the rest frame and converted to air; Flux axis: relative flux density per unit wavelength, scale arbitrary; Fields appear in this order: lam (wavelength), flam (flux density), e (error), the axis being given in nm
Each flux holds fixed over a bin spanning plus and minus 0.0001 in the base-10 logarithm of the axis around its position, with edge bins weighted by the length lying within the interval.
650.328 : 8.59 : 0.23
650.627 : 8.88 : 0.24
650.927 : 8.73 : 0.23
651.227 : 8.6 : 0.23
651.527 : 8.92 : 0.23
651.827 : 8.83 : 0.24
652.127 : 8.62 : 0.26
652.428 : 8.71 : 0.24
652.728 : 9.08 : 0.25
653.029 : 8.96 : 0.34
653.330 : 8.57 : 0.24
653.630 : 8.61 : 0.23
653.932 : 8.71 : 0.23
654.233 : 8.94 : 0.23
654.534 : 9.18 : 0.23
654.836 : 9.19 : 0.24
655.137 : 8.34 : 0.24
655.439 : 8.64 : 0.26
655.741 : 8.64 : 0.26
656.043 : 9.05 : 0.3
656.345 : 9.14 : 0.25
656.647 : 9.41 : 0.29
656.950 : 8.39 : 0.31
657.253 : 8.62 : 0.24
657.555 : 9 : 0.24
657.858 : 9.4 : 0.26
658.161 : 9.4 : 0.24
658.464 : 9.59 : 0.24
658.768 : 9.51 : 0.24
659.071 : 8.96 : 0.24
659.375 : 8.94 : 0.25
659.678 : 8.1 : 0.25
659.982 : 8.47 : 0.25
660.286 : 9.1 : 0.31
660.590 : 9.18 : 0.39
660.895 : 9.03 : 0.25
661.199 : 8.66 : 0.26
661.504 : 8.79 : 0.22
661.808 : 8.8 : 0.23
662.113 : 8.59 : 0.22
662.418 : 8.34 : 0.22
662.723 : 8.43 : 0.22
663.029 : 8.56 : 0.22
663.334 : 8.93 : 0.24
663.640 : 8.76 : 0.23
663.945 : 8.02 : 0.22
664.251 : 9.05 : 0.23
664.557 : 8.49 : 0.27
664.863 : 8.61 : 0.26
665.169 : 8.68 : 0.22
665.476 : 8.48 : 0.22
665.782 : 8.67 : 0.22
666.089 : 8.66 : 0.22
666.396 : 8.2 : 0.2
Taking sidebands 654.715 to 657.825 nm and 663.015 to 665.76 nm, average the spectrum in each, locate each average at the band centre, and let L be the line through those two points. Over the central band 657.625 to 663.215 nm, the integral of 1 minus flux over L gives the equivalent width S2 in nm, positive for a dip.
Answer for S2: -0.09 nm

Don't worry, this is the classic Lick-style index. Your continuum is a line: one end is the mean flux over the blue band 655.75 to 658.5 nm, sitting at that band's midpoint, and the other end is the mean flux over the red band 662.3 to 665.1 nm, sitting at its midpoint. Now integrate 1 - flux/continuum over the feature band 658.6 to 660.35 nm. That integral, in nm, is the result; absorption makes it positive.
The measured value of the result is 0.01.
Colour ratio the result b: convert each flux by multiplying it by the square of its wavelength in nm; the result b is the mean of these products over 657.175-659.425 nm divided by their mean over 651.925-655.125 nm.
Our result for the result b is 1.06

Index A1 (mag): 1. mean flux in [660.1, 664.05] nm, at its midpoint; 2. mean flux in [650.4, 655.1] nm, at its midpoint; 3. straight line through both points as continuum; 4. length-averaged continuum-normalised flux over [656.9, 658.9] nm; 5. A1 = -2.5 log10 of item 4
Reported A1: -0.05 mag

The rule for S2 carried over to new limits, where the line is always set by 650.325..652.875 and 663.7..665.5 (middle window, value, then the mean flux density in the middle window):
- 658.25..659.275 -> -0.08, 9.33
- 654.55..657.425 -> -0.04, 8.84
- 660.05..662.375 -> -0.06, 8.84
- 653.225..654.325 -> 0.01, 8.7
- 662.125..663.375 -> 0.01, 8.53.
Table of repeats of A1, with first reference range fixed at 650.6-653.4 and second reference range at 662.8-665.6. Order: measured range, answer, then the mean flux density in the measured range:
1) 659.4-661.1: -0.01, 8.79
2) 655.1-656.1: 0.01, 8.67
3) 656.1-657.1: -0.03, 8.99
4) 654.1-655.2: -0.03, 8.96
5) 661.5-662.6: 0.00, 8.61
